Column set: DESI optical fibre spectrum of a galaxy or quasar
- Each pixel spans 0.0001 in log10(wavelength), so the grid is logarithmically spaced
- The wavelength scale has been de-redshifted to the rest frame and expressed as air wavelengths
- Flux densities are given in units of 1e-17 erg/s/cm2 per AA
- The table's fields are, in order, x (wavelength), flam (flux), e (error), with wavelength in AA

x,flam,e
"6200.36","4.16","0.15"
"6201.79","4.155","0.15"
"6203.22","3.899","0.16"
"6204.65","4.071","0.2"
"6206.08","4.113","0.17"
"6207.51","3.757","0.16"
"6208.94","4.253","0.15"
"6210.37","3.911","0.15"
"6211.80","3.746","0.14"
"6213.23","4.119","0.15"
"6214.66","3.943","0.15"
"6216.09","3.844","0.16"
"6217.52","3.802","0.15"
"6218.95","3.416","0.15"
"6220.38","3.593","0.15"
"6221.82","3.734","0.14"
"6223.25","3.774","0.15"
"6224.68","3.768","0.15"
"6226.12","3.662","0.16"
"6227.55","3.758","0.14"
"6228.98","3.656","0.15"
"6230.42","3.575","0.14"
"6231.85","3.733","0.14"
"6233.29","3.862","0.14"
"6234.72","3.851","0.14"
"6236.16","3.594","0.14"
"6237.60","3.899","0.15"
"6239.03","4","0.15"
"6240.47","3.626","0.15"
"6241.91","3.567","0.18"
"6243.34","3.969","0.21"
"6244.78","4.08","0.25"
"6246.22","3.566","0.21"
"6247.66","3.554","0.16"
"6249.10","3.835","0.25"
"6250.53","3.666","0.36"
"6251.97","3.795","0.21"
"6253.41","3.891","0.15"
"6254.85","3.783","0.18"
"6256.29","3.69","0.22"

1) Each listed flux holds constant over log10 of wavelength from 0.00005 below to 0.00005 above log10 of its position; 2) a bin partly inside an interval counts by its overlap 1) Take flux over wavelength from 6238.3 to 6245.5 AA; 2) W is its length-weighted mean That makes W 3.85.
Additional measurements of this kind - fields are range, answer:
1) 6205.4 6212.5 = 3.95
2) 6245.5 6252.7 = 3.69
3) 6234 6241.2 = 3.79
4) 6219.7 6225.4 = 3.71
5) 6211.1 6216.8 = 3.92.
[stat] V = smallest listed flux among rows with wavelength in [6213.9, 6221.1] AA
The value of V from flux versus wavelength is 3.416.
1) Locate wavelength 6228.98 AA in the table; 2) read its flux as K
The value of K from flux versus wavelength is 3.656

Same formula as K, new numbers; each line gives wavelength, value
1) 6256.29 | 3.69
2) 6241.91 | 3.567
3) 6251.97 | 3.795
